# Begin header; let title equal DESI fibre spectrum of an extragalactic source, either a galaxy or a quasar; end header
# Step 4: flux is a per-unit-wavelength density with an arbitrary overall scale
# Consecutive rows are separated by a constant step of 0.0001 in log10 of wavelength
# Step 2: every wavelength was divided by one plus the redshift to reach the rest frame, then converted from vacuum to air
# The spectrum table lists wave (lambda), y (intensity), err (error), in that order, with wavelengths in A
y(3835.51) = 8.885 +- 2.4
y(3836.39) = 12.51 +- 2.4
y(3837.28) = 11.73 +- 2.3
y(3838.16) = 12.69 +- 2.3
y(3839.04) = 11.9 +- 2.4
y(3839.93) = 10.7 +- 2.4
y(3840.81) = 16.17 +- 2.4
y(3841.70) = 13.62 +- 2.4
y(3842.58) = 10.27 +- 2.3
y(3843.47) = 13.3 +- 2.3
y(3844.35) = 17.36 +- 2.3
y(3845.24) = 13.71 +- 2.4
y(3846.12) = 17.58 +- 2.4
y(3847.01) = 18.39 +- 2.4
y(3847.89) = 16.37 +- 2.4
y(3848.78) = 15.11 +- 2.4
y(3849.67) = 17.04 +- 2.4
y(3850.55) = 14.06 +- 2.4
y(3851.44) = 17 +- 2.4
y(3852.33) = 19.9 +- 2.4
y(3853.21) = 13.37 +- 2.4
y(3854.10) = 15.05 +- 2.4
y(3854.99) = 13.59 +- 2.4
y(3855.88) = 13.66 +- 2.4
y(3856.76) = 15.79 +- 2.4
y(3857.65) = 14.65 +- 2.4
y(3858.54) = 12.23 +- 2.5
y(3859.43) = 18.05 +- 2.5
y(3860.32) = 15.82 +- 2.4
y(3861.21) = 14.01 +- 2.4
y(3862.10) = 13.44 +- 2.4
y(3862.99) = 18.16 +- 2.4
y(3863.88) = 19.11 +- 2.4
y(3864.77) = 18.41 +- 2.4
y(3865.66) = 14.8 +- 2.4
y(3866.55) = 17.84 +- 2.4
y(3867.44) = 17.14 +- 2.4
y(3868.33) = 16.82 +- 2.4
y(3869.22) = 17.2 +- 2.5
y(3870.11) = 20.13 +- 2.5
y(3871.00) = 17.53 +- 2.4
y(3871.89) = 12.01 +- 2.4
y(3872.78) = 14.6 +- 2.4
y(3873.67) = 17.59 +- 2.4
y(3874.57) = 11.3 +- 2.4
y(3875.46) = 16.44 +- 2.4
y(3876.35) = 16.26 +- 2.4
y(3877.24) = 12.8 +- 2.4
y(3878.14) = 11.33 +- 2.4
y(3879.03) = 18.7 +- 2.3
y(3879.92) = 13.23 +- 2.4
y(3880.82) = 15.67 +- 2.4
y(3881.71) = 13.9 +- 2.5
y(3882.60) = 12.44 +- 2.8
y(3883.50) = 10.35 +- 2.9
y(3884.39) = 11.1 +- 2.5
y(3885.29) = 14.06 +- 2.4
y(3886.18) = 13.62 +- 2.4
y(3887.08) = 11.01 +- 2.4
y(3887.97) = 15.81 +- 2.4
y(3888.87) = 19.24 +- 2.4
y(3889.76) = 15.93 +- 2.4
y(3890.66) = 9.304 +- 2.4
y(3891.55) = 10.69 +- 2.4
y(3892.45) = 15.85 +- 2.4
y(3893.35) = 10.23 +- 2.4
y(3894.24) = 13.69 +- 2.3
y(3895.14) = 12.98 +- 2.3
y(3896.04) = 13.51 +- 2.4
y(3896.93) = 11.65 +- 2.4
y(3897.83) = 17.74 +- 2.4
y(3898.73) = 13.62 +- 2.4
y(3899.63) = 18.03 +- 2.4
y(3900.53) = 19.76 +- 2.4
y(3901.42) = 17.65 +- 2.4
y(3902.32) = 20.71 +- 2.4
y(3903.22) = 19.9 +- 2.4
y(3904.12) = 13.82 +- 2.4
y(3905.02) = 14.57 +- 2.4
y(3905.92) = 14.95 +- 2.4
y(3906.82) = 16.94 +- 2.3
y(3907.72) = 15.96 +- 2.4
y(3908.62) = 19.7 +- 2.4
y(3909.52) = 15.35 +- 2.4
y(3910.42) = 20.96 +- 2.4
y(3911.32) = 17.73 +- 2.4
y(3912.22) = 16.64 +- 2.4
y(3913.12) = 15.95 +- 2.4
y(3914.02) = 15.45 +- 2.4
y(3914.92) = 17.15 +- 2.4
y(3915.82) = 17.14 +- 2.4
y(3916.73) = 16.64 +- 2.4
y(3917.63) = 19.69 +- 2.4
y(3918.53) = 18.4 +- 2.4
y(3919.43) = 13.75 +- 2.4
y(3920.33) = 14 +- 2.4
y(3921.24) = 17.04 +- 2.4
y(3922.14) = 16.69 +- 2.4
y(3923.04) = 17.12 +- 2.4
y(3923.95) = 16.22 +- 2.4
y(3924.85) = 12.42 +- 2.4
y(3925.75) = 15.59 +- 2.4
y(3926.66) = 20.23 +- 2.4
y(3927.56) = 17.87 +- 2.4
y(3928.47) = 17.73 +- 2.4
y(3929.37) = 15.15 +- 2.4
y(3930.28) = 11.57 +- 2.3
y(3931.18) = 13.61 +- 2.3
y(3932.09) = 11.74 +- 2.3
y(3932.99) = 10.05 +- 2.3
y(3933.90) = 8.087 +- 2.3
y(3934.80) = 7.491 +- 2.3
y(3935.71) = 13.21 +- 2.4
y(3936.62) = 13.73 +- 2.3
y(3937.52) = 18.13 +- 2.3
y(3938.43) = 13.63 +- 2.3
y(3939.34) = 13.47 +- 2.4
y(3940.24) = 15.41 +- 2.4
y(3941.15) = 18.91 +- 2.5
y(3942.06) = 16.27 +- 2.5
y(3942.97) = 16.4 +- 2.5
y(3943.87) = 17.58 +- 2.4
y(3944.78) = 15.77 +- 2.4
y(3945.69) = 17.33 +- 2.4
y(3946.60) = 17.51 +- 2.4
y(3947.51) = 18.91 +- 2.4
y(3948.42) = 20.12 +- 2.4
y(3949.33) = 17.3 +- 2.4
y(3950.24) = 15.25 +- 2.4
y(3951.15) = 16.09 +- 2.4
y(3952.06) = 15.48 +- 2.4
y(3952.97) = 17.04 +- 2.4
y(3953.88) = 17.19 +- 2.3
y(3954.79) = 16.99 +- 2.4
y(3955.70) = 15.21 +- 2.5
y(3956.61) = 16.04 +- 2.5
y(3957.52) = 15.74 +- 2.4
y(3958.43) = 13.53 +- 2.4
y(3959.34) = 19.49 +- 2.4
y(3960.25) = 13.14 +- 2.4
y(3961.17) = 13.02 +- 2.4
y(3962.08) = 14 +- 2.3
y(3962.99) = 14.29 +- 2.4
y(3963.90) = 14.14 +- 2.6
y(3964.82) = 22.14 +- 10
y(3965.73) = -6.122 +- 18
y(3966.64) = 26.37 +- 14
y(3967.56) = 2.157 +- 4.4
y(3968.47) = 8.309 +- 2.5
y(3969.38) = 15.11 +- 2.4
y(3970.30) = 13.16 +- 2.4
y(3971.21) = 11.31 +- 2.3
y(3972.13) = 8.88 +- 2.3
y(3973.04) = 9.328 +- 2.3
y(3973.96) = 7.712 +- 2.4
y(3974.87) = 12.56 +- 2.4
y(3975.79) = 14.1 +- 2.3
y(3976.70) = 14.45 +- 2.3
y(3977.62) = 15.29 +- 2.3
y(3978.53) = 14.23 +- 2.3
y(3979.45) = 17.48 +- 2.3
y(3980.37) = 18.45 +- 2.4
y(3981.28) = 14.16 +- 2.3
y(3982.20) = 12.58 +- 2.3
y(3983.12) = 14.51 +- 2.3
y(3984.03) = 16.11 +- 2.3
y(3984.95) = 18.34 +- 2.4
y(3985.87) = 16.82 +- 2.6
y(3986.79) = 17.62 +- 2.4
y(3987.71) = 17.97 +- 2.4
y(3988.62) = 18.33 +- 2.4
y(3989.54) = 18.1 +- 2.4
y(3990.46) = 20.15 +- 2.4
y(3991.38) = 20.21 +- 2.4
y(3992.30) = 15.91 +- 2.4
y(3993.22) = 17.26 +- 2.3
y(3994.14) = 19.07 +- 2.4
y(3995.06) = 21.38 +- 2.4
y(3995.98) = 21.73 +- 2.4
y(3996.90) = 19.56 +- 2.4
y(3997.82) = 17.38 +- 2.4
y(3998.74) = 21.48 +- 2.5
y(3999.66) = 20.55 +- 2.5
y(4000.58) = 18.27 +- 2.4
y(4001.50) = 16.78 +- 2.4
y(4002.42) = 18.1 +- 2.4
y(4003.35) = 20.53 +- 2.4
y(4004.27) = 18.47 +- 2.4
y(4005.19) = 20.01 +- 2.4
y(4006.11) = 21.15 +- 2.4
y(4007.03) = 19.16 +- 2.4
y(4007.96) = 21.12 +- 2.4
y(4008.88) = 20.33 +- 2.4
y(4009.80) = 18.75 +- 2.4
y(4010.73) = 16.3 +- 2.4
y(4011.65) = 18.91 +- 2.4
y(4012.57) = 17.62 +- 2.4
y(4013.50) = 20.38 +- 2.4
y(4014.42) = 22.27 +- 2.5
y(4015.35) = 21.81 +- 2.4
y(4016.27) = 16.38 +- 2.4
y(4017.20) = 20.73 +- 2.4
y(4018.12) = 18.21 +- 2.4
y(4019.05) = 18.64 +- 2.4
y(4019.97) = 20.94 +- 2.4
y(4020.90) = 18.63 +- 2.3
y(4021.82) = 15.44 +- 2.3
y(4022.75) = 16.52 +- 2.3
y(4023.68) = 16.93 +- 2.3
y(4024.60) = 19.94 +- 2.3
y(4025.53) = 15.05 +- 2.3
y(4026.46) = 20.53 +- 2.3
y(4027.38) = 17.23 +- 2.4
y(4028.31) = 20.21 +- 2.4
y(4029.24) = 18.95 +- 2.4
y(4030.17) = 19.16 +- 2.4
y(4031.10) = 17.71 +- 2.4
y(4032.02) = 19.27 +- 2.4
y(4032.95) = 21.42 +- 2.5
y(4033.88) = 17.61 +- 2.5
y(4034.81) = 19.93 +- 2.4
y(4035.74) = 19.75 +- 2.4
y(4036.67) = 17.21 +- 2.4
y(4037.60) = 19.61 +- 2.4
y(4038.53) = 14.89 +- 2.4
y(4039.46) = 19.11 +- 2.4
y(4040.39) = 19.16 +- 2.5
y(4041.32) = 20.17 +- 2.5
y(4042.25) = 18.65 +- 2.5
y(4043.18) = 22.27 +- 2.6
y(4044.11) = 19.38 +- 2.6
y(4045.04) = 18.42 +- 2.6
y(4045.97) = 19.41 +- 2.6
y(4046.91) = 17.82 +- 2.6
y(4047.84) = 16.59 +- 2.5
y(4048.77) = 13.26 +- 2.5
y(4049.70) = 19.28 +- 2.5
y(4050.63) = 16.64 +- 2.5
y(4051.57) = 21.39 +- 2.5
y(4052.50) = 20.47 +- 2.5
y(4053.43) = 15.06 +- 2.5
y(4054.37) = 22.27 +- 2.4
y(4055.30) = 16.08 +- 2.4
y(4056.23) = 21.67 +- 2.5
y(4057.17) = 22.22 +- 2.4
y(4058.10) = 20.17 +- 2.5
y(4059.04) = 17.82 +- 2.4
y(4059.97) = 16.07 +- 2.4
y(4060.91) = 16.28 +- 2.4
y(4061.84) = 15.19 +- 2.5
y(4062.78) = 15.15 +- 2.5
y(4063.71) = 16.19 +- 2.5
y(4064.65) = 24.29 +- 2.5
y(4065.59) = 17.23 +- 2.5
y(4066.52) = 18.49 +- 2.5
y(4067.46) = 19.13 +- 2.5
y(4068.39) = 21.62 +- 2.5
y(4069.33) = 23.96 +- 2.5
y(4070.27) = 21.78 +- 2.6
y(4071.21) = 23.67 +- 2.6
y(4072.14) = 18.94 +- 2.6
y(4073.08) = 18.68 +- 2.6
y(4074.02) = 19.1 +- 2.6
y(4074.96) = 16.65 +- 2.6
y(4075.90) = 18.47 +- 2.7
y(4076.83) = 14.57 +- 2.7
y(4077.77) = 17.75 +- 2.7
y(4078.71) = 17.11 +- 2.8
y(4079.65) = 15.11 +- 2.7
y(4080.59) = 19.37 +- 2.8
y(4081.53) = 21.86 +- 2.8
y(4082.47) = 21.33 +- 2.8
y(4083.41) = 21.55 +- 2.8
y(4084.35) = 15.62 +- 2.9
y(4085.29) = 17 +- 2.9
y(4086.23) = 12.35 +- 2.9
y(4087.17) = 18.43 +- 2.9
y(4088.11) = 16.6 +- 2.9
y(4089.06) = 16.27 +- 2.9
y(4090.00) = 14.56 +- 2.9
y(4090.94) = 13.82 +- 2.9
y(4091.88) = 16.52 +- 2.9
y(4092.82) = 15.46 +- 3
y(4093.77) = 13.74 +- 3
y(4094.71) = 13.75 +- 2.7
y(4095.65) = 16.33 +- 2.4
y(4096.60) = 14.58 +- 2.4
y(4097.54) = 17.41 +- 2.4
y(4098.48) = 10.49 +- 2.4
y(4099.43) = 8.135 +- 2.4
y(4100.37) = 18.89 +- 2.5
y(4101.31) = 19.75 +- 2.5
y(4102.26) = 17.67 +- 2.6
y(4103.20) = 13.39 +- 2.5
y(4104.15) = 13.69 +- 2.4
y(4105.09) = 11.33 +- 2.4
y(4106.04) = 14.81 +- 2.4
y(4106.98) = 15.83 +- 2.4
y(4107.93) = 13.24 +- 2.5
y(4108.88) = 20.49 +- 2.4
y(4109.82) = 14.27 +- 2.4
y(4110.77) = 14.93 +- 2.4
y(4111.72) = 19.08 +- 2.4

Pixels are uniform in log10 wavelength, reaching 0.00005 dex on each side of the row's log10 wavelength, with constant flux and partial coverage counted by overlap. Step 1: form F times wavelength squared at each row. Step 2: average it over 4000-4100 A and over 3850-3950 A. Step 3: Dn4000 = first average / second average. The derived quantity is 1.27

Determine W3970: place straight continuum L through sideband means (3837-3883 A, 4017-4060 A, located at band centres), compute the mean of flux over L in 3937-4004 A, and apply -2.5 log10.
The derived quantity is 0.095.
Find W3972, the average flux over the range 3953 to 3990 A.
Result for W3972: 14.3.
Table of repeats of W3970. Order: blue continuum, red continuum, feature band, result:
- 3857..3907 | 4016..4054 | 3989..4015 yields -0.090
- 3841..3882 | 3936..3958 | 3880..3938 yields 0.066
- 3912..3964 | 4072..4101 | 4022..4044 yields -0.161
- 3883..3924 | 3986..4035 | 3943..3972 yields 0.159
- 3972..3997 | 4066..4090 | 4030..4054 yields -0.059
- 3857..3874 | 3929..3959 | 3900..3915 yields -0.104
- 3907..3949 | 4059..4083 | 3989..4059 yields -0.071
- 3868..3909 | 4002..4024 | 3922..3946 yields 0.115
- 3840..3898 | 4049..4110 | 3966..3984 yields 0.230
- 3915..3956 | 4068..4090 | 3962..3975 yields 0.384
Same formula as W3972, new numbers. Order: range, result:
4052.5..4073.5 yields 19.2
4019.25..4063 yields 18.5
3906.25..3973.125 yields 15.2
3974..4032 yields 18.1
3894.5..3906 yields 16.1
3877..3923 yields 15.4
